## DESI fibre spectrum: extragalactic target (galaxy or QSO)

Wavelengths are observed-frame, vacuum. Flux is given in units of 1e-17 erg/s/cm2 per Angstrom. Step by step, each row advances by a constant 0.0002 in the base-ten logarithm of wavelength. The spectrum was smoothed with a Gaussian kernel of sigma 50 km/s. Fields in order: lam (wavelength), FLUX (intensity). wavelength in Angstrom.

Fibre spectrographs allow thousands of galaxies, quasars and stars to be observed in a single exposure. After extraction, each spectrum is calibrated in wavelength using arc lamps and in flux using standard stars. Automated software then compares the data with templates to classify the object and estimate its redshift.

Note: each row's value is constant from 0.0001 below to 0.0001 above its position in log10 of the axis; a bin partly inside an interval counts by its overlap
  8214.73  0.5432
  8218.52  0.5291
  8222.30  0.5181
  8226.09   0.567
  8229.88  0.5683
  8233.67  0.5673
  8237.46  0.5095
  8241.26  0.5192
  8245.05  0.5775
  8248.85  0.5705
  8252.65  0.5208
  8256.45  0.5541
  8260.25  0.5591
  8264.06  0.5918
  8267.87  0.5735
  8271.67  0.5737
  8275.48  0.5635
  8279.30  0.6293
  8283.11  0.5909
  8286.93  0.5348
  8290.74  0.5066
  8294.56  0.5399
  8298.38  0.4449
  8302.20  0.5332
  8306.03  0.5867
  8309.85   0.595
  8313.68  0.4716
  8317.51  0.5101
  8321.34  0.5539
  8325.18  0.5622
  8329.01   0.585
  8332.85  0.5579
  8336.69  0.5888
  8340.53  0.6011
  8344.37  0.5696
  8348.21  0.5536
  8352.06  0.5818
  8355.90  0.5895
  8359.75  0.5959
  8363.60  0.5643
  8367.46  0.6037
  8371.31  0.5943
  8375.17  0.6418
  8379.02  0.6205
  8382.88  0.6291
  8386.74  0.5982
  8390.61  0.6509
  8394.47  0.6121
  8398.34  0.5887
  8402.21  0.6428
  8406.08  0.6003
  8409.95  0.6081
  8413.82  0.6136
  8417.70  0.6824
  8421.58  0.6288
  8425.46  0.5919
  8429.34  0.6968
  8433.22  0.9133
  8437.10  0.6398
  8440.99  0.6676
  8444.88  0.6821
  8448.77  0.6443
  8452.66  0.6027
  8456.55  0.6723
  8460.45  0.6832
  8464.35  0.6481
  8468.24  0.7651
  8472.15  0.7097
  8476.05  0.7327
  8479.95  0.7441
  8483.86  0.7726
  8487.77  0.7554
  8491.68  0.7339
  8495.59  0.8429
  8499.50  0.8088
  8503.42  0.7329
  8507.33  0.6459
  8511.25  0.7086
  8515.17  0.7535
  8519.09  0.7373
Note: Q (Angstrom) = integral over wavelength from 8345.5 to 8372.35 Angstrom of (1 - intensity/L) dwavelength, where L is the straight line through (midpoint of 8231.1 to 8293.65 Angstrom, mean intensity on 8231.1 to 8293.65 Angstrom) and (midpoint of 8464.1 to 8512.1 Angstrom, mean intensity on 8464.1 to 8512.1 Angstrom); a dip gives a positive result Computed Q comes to 2.3 Angstrom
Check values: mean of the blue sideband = 0.559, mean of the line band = 0.583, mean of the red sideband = 0.742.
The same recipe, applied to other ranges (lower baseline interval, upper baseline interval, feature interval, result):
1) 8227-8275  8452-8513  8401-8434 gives 1.1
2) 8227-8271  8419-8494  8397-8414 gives 1.4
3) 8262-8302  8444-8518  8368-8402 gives 1.1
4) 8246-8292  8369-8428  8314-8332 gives 1.3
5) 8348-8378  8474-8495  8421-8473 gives 1.6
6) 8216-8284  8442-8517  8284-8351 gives 6.4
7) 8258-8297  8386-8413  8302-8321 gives 1.2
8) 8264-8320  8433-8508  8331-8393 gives 1.8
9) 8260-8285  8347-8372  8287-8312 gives 2.2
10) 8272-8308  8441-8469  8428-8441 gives -1.8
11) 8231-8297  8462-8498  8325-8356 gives 2.3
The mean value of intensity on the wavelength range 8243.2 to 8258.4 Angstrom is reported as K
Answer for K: 0.556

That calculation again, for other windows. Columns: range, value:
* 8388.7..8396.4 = 0.632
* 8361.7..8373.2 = 0.587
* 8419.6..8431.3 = 0.64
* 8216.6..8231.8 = 0.546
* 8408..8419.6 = 0.635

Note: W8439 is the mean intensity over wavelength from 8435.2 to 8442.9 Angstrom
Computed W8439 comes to 0.653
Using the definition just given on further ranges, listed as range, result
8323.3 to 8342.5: 0.579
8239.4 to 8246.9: 0.549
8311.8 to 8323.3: 0.512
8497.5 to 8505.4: 0.771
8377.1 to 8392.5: 0.624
